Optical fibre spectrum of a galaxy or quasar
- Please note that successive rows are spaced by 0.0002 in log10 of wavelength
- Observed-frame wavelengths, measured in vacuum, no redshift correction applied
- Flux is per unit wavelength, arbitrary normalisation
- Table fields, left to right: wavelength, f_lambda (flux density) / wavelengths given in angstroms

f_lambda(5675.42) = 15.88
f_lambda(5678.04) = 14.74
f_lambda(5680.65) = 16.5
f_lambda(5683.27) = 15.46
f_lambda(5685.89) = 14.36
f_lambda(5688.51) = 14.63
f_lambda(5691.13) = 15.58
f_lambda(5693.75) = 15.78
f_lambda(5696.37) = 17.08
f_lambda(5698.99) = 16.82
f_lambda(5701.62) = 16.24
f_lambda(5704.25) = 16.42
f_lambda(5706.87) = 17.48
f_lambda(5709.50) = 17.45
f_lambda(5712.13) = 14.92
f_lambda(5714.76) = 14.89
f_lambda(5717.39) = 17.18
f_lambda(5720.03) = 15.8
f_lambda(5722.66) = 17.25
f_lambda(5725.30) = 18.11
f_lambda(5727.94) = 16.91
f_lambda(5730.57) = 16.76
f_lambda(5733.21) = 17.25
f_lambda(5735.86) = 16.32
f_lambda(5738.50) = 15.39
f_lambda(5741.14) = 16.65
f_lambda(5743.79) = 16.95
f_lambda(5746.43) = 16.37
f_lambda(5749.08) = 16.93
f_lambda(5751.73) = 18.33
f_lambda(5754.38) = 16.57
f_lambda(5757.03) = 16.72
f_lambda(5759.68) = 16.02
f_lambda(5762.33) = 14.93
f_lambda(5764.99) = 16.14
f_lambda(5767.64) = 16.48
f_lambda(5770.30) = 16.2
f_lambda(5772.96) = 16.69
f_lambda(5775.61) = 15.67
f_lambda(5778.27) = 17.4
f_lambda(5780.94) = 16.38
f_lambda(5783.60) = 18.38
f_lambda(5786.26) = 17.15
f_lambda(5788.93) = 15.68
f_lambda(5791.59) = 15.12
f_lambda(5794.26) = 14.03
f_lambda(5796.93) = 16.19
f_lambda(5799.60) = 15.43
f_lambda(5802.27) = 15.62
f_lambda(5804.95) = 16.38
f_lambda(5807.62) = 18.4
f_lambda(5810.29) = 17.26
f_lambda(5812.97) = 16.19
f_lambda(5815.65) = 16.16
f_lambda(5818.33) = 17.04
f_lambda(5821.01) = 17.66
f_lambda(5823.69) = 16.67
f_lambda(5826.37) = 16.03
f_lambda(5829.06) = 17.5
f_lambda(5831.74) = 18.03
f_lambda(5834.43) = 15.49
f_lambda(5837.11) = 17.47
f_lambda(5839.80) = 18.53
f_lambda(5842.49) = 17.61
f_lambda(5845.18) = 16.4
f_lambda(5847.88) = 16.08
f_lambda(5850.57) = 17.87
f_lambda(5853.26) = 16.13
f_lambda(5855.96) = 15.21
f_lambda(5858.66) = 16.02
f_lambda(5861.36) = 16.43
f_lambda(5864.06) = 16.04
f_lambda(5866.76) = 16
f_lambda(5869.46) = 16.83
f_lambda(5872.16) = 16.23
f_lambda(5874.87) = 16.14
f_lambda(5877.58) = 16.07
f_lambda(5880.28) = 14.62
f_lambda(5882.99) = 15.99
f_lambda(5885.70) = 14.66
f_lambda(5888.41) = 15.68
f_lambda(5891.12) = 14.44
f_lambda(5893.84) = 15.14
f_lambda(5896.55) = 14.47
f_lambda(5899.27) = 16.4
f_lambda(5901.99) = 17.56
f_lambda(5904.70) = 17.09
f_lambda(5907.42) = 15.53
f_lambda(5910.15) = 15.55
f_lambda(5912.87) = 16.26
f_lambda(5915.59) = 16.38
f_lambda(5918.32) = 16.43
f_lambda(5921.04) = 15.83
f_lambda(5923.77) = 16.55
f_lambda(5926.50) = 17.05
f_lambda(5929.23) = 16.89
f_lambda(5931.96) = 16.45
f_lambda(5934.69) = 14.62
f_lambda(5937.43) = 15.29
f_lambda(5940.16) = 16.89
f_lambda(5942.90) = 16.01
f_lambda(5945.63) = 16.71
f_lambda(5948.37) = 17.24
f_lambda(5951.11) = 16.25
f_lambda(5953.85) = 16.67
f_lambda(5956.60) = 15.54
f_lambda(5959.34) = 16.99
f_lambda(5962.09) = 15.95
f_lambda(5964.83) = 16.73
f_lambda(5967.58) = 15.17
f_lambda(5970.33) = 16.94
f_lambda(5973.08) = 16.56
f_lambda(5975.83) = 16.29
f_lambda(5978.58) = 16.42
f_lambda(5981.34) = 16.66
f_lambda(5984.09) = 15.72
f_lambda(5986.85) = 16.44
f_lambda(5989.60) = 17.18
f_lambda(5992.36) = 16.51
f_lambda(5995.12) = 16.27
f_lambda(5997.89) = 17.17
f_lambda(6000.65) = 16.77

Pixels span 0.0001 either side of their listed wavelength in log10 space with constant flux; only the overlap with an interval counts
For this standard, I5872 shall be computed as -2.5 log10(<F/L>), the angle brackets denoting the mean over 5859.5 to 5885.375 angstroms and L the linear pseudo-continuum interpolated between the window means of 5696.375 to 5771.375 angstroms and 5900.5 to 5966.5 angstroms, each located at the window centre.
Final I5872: 0.03 mag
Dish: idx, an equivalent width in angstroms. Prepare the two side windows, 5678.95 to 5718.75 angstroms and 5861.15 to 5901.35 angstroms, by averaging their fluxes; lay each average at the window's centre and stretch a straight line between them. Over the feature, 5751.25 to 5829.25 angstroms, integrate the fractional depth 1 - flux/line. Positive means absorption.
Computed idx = -2.9 angstroms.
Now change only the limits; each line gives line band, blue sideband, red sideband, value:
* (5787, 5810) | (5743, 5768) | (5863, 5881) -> 0.6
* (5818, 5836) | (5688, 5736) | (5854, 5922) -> -0.9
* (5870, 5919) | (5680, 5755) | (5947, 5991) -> 1.8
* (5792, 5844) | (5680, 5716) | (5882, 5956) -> -2.2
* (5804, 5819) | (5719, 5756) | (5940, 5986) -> -0.2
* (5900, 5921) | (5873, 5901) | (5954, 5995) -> -0.9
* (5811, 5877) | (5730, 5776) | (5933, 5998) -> -1.0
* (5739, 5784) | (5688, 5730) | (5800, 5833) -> 0.2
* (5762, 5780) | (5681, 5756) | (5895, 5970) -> 0.1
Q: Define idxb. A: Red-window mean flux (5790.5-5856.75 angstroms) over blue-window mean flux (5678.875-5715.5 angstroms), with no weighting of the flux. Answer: 1.04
